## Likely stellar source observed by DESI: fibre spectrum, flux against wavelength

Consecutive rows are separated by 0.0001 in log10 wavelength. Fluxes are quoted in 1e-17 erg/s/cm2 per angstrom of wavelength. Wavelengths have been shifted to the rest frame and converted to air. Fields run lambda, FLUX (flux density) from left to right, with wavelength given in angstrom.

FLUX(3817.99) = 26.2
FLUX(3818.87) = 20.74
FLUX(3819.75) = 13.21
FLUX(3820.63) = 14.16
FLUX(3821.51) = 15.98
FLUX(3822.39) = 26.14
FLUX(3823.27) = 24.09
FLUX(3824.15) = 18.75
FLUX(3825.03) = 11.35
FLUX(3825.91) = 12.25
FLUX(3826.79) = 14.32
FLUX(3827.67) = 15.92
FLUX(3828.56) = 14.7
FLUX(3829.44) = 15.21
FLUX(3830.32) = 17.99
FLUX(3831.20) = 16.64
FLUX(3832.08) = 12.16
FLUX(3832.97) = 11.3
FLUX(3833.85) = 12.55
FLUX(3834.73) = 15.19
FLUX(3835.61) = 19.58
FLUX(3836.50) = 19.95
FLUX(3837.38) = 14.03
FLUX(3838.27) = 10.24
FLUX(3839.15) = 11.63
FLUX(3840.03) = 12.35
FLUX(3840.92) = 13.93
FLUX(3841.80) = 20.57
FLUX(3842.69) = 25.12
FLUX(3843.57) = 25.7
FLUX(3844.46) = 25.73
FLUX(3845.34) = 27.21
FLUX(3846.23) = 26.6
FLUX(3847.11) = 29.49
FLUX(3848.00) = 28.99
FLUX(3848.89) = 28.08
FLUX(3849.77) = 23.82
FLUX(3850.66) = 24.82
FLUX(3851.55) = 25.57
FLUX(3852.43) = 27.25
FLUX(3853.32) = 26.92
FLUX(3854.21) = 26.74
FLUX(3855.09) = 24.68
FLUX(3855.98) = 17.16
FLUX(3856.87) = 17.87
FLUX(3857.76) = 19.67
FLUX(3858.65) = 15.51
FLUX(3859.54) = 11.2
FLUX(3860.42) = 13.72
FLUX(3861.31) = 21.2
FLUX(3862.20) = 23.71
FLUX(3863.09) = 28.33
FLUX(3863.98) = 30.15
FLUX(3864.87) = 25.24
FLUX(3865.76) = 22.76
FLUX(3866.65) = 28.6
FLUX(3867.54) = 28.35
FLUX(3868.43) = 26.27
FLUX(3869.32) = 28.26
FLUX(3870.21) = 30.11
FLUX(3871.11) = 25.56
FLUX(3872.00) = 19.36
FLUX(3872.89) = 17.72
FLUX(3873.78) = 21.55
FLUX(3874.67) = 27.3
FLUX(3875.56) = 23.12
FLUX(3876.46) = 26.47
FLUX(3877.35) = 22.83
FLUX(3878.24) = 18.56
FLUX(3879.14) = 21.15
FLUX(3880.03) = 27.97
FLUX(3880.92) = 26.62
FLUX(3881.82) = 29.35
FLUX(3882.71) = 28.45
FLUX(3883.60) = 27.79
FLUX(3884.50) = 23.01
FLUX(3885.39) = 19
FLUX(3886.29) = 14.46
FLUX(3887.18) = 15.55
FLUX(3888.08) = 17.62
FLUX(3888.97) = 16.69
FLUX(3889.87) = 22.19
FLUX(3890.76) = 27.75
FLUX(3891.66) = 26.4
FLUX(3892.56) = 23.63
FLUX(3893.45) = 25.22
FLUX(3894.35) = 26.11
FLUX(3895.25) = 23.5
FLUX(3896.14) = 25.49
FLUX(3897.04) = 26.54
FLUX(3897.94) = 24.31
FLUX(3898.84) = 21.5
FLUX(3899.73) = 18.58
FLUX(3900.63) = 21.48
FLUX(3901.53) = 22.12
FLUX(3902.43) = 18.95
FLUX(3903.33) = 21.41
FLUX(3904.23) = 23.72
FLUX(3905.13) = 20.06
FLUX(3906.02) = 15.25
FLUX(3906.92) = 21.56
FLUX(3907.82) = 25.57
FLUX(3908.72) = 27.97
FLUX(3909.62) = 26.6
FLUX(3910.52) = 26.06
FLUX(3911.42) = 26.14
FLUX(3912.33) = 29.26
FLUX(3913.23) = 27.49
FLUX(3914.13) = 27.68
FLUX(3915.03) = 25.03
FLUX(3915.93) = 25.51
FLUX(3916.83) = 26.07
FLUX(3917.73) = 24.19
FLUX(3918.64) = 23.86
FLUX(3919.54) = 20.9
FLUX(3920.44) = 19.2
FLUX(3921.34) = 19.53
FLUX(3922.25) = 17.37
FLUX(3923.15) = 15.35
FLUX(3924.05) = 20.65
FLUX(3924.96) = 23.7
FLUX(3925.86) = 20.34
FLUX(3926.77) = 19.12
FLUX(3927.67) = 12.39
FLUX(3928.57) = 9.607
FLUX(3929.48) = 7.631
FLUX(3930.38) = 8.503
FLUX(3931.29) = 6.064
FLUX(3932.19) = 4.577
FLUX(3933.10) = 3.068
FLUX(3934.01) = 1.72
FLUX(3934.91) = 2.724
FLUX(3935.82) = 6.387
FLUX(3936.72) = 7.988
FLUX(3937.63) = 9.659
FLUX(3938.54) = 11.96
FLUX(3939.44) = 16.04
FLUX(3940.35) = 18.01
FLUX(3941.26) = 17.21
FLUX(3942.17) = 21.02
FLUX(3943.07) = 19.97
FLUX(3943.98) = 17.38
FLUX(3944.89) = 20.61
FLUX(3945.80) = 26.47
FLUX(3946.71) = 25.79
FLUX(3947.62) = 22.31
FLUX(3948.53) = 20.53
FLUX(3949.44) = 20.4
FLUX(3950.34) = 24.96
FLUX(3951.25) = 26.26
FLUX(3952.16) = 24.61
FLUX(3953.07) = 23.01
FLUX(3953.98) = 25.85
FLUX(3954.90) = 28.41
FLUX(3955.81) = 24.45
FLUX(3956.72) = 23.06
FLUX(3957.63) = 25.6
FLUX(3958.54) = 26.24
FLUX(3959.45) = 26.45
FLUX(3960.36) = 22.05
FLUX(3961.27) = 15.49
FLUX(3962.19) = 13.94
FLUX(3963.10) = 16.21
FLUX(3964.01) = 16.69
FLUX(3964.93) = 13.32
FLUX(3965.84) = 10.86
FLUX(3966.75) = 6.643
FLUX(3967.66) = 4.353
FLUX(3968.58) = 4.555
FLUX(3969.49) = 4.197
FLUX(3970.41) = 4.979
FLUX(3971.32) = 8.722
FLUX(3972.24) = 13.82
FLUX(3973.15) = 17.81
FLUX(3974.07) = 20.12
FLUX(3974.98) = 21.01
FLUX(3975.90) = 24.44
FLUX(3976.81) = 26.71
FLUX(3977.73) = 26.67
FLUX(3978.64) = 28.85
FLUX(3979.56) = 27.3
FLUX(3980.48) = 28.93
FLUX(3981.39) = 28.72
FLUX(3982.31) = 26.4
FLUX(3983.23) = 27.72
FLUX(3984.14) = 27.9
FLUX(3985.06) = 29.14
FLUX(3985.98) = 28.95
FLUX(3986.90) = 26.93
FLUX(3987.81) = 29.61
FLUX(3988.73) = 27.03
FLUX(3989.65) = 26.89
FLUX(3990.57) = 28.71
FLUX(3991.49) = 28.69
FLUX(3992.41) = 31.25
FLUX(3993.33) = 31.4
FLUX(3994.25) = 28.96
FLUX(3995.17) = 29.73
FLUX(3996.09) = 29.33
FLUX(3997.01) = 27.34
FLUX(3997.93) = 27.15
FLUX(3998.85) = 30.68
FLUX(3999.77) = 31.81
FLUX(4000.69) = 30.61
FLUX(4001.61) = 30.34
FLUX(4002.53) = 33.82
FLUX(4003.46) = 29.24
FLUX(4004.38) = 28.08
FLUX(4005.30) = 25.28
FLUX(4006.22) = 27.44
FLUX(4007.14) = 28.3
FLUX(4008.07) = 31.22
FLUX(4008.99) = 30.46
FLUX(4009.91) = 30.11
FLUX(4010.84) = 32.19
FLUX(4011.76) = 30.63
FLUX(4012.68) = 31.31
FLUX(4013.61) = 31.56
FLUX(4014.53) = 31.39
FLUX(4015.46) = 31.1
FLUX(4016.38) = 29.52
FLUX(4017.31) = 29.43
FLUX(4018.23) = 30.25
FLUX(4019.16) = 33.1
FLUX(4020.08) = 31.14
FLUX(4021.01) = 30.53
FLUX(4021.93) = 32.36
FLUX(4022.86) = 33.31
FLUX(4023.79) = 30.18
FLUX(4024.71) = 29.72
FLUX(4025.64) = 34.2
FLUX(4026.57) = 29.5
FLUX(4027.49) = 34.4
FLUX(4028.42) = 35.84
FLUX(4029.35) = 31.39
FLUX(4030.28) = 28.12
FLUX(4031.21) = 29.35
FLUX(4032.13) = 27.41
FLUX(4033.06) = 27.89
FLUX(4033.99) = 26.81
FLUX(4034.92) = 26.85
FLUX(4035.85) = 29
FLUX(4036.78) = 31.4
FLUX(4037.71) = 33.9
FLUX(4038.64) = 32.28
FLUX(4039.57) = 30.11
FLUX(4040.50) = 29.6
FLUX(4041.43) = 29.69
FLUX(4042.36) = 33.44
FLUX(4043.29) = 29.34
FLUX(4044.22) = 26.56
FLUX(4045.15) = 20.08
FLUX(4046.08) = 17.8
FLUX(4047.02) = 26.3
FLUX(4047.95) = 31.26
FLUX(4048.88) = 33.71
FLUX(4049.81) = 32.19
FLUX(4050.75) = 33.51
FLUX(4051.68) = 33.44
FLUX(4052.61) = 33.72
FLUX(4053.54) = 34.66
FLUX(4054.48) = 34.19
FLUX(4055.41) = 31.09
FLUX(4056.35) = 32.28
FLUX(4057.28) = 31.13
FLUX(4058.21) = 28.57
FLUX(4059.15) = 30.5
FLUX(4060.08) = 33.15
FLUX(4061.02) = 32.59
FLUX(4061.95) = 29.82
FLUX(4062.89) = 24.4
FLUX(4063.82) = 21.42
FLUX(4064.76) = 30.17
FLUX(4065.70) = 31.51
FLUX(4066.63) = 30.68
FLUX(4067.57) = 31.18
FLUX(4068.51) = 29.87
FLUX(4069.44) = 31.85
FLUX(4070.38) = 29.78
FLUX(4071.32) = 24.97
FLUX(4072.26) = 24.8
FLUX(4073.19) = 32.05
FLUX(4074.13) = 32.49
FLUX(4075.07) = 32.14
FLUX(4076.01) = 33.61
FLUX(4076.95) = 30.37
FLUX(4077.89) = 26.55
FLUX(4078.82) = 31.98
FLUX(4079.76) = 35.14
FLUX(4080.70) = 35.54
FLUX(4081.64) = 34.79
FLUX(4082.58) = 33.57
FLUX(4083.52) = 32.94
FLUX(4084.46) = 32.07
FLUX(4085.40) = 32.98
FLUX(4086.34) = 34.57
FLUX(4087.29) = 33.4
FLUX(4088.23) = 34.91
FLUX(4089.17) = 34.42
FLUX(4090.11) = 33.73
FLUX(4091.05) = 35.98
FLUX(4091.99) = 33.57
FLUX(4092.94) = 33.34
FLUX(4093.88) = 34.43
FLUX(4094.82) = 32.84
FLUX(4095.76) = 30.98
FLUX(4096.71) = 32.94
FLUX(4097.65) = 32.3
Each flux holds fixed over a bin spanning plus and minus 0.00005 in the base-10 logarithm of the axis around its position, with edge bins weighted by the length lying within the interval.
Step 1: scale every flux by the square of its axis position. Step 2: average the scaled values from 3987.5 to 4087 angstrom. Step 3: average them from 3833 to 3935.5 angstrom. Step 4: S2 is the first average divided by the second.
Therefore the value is 1.5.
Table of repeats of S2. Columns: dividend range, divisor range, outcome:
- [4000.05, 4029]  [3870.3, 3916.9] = 1.40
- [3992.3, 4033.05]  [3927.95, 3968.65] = 1.93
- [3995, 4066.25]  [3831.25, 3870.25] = 1.53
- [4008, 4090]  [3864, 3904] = 1.42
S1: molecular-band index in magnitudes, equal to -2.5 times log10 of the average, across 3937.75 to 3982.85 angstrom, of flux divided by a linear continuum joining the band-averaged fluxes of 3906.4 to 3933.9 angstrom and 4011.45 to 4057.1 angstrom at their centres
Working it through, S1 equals 0.18 mag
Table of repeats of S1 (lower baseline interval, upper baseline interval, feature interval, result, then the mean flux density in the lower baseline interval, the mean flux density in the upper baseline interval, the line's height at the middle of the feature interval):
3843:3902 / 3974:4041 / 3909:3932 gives 0.26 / 23.7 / 29.5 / 25.8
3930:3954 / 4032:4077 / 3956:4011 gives -0.13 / 15.9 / 29.9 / 21.1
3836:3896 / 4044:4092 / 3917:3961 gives 0.39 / 22.9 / 31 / 25.8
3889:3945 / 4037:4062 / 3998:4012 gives -0.12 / 19.2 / 30.6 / 26.8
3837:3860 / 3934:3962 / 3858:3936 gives -0.02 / 21.6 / 19.7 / 20.7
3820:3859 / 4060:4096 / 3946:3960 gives 0.03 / 19.5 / 31.6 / 25.3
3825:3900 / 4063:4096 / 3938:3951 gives 0.25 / 21.7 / 31.8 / 25.5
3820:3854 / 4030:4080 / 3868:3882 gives -0.15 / 19.4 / 29.9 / 21.2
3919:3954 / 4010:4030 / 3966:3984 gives 0.27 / 16.3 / 31.5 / 23.3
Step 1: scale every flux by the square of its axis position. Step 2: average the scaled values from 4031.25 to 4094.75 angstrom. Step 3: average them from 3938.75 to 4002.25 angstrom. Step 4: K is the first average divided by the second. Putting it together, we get 1.4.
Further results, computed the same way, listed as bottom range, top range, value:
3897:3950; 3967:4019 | 1.45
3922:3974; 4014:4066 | 1.99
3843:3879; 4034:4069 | 1.37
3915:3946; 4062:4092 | 2.19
